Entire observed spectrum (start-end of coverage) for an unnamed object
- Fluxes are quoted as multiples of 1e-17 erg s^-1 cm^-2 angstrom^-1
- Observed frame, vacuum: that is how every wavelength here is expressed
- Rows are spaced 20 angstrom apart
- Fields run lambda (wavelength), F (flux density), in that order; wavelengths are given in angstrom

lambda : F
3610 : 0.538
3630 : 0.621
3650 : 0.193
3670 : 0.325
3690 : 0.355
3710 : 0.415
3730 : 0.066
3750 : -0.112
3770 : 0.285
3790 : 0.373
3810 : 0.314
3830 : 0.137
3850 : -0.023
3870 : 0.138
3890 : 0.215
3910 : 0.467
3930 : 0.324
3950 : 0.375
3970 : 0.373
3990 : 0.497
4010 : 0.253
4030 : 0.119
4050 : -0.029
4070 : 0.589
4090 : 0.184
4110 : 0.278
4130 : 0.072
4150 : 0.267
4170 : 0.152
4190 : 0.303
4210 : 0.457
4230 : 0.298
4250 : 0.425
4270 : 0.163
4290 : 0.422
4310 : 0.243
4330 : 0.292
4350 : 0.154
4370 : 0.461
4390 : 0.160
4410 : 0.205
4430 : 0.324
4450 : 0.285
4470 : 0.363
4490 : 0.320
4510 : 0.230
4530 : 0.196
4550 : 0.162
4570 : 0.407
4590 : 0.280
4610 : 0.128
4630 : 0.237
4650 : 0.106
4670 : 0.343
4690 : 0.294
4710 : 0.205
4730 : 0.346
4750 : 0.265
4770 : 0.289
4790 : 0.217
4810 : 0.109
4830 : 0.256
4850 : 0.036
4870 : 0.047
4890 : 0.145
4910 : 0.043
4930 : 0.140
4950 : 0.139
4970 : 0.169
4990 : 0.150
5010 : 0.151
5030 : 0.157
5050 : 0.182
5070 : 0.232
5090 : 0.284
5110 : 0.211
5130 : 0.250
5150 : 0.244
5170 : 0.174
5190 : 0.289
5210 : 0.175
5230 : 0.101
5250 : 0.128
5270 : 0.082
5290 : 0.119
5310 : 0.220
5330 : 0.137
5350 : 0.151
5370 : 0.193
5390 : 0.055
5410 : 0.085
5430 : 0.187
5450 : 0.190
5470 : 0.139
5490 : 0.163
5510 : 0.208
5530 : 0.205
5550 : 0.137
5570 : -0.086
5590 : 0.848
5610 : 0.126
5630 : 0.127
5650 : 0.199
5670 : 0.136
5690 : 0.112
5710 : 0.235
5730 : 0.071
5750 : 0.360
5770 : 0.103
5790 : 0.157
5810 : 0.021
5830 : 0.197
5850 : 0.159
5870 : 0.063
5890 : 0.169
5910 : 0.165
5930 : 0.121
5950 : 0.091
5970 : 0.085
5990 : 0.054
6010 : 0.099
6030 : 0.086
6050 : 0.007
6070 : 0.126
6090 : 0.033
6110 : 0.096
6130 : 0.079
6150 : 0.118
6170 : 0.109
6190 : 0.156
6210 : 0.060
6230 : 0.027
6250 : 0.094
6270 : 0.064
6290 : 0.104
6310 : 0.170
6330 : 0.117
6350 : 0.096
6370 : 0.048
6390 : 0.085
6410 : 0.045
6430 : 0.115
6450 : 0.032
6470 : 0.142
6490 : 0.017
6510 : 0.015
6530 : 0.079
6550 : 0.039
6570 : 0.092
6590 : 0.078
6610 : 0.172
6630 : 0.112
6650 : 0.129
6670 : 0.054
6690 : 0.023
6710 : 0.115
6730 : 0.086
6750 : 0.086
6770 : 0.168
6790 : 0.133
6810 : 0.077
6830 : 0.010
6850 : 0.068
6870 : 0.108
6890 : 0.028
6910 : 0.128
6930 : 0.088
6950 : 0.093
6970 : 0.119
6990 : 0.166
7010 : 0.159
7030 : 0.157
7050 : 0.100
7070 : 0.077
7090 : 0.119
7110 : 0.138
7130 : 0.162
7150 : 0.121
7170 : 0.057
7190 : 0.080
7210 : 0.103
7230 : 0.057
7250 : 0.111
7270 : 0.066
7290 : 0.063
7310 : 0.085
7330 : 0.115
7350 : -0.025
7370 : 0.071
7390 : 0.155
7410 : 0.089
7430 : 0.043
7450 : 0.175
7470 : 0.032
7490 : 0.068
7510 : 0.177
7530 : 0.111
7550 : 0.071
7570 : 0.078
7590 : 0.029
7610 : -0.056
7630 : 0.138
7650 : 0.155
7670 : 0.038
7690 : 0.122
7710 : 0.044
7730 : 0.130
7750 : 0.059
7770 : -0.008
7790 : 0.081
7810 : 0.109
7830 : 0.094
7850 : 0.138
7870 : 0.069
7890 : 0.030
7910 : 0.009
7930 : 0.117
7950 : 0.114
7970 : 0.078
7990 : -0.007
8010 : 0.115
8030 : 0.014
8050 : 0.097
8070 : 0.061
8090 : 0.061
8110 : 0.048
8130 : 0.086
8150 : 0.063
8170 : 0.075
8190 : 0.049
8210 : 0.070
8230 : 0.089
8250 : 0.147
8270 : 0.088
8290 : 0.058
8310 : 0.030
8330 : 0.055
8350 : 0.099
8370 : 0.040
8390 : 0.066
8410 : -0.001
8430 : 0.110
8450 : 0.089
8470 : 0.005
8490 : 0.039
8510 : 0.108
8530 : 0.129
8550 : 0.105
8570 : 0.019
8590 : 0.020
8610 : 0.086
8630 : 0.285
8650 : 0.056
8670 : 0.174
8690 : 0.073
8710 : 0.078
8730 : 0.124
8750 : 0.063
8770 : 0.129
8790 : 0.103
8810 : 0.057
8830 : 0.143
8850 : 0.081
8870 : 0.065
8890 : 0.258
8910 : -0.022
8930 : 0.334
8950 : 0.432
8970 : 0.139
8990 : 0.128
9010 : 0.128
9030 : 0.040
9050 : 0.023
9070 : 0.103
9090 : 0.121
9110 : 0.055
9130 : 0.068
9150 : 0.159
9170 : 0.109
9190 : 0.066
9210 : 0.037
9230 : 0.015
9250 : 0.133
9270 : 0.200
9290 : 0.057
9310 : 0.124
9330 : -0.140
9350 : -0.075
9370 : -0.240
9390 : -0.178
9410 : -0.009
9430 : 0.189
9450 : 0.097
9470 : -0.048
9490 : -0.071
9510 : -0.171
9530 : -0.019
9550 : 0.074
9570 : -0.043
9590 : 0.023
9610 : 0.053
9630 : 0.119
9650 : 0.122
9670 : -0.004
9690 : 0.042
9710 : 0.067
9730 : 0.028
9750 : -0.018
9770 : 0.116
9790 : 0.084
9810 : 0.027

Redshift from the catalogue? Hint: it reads 1.398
